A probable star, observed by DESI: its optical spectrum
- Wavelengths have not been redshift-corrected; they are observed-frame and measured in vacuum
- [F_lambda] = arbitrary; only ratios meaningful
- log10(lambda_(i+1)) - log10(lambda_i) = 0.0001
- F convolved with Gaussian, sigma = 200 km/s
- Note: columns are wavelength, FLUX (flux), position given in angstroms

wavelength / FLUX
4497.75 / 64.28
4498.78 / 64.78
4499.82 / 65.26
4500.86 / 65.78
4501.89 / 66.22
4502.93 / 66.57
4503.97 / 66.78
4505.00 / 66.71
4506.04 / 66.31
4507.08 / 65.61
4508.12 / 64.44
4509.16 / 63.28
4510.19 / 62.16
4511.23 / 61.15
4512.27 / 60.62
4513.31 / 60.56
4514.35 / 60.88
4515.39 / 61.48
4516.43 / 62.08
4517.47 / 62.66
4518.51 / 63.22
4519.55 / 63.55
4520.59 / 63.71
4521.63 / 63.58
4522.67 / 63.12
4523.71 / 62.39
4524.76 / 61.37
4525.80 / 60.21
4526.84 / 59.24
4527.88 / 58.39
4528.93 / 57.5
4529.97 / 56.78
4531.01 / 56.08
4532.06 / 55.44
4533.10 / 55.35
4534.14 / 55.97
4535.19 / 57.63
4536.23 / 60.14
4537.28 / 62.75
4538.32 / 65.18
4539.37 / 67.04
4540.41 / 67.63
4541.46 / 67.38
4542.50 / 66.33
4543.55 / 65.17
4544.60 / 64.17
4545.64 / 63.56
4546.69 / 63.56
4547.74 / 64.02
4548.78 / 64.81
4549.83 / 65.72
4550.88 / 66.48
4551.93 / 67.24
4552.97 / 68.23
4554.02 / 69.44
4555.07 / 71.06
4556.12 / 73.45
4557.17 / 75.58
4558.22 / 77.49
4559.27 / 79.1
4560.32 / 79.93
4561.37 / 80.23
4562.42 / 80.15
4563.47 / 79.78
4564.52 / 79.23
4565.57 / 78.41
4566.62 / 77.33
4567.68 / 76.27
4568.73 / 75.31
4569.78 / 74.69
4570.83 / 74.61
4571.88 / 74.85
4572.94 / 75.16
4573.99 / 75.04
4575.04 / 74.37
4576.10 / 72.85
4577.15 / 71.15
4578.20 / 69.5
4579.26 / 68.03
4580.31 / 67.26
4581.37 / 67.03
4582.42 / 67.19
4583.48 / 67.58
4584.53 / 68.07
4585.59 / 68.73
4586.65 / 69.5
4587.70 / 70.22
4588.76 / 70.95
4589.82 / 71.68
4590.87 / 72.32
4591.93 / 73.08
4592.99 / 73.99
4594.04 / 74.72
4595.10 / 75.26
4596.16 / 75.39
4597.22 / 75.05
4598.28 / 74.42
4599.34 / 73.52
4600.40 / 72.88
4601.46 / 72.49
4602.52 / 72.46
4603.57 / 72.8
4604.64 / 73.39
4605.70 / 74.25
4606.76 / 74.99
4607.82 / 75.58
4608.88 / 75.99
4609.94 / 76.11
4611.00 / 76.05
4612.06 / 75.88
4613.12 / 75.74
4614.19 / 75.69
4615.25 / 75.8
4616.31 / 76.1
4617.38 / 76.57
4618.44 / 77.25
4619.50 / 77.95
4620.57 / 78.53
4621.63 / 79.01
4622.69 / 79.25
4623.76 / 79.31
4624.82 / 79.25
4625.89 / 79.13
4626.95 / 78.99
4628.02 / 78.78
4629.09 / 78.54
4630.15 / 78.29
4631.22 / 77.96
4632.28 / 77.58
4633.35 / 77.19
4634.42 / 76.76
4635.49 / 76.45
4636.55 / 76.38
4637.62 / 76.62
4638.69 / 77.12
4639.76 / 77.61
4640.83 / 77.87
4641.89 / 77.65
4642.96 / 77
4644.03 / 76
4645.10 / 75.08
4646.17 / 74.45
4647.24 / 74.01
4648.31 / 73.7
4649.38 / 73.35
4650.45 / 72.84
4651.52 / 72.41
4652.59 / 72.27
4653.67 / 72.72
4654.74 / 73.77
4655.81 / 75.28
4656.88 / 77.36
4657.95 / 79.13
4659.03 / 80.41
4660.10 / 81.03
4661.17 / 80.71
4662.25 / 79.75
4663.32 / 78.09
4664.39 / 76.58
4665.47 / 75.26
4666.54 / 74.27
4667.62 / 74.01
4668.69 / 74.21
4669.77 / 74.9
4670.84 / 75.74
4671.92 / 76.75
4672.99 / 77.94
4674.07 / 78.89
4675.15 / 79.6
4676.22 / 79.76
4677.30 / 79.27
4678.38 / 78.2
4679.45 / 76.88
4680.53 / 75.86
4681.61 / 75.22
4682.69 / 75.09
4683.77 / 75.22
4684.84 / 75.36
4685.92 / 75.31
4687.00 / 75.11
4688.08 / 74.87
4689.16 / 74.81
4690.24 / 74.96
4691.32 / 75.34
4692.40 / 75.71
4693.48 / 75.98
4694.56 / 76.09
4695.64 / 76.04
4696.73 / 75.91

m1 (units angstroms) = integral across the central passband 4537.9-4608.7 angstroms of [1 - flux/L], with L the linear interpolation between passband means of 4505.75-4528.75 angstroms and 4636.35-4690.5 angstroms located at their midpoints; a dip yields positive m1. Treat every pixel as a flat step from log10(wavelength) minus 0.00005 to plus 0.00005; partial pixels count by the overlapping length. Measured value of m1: -4.6 angstroms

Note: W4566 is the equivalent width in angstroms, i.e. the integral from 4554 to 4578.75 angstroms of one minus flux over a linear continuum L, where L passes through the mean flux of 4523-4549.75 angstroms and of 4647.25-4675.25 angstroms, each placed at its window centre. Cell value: -4.1 angstroms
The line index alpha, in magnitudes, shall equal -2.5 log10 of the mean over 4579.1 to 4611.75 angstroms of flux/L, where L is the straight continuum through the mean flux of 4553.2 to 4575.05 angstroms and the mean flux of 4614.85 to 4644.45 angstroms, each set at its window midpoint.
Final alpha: 0.07 mag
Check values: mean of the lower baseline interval 76.2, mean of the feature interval 72.4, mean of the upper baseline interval 77.7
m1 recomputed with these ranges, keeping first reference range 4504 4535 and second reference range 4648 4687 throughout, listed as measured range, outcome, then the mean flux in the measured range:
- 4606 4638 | -2.49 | 77.3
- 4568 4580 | -1.15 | 73.2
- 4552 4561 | -1.25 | 74.1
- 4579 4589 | -0.09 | 68.4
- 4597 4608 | -0.64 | 73.7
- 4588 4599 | -0.77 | 73.6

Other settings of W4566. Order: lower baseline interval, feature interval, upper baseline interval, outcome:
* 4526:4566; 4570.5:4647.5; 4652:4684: -2.88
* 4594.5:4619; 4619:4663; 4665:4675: -0.90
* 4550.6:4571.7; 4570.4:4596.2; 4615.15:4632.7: 1.65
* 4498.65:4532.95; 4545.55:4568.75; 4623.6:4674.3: -2.18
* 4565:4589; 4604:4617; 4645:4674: -0.34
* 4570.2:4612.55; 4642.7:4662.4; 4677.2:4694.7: -0.29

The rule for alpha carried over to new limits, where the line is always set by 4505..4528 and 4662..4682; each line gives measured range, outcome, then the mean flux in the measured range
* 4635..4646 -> -0.04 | 76.7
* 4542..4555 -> -0.01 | 65.9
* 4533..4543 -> 0.03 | 62.9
